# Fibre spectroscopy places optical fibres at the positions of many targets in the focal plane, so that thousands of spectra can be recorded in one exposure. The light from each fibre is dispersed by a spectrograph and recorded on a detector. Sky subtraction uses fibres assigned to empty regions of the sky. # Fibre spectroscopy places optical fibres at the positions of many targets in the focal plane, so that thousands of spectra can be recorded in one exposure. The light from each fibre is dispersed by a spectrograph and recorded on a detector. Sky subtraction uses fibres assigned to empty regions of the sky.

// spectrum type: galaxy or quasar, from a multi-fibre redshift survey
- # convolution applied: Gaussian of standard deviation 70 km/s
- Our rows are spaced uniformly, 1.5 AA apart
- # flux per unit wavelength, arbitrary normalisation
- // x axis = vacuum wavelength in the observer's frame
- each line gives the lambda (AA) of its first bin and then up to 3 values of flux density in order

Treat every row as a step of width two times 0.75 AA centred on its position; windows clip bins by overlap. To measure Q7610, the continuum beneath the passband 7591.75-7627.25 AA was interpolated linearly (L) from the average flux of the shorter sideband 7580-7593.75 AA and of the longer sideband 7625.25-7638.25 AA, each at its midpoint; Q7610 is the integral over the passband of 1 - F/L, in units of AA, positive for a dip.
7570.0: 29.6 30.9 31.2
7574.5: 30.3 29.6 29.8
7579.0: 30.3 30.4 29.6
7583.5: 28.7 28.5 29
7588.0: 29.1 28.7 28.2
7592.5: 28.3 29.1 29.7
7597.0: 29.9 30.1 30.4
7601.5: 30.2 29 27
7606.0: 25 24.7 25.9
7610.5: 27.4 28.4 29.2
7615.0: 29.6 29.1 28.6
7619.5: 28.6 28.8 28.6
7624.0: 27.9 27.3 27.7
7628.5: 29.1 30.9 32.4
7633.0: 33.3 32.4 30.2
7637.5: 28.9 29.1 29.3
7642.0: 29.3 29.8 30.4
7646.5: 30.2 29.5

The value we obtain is 1.5 AA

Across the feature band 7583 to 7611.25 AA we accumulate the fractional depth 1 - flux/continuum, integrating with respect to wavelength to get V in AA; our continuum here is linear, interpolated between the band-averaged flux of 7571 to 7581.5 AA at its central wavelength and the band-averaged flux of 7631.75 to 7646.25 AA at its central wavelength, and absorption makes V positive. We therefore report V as 1.8 AA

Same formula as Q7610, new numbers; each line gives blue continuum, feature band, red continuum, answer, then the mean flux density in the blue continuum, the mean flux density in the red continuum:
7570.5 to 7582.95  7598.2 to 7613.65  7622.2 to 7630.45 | 0.7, 30.2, 28.5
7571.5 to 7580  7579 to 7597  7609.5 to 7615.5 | 0.4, 30.3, 28.5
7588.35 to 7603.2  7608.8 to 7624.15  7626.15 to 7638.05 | 0.8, 29.4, 30.6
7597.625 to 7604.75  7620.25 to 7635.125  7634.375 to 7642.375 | -0.1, 29.5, 29.7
